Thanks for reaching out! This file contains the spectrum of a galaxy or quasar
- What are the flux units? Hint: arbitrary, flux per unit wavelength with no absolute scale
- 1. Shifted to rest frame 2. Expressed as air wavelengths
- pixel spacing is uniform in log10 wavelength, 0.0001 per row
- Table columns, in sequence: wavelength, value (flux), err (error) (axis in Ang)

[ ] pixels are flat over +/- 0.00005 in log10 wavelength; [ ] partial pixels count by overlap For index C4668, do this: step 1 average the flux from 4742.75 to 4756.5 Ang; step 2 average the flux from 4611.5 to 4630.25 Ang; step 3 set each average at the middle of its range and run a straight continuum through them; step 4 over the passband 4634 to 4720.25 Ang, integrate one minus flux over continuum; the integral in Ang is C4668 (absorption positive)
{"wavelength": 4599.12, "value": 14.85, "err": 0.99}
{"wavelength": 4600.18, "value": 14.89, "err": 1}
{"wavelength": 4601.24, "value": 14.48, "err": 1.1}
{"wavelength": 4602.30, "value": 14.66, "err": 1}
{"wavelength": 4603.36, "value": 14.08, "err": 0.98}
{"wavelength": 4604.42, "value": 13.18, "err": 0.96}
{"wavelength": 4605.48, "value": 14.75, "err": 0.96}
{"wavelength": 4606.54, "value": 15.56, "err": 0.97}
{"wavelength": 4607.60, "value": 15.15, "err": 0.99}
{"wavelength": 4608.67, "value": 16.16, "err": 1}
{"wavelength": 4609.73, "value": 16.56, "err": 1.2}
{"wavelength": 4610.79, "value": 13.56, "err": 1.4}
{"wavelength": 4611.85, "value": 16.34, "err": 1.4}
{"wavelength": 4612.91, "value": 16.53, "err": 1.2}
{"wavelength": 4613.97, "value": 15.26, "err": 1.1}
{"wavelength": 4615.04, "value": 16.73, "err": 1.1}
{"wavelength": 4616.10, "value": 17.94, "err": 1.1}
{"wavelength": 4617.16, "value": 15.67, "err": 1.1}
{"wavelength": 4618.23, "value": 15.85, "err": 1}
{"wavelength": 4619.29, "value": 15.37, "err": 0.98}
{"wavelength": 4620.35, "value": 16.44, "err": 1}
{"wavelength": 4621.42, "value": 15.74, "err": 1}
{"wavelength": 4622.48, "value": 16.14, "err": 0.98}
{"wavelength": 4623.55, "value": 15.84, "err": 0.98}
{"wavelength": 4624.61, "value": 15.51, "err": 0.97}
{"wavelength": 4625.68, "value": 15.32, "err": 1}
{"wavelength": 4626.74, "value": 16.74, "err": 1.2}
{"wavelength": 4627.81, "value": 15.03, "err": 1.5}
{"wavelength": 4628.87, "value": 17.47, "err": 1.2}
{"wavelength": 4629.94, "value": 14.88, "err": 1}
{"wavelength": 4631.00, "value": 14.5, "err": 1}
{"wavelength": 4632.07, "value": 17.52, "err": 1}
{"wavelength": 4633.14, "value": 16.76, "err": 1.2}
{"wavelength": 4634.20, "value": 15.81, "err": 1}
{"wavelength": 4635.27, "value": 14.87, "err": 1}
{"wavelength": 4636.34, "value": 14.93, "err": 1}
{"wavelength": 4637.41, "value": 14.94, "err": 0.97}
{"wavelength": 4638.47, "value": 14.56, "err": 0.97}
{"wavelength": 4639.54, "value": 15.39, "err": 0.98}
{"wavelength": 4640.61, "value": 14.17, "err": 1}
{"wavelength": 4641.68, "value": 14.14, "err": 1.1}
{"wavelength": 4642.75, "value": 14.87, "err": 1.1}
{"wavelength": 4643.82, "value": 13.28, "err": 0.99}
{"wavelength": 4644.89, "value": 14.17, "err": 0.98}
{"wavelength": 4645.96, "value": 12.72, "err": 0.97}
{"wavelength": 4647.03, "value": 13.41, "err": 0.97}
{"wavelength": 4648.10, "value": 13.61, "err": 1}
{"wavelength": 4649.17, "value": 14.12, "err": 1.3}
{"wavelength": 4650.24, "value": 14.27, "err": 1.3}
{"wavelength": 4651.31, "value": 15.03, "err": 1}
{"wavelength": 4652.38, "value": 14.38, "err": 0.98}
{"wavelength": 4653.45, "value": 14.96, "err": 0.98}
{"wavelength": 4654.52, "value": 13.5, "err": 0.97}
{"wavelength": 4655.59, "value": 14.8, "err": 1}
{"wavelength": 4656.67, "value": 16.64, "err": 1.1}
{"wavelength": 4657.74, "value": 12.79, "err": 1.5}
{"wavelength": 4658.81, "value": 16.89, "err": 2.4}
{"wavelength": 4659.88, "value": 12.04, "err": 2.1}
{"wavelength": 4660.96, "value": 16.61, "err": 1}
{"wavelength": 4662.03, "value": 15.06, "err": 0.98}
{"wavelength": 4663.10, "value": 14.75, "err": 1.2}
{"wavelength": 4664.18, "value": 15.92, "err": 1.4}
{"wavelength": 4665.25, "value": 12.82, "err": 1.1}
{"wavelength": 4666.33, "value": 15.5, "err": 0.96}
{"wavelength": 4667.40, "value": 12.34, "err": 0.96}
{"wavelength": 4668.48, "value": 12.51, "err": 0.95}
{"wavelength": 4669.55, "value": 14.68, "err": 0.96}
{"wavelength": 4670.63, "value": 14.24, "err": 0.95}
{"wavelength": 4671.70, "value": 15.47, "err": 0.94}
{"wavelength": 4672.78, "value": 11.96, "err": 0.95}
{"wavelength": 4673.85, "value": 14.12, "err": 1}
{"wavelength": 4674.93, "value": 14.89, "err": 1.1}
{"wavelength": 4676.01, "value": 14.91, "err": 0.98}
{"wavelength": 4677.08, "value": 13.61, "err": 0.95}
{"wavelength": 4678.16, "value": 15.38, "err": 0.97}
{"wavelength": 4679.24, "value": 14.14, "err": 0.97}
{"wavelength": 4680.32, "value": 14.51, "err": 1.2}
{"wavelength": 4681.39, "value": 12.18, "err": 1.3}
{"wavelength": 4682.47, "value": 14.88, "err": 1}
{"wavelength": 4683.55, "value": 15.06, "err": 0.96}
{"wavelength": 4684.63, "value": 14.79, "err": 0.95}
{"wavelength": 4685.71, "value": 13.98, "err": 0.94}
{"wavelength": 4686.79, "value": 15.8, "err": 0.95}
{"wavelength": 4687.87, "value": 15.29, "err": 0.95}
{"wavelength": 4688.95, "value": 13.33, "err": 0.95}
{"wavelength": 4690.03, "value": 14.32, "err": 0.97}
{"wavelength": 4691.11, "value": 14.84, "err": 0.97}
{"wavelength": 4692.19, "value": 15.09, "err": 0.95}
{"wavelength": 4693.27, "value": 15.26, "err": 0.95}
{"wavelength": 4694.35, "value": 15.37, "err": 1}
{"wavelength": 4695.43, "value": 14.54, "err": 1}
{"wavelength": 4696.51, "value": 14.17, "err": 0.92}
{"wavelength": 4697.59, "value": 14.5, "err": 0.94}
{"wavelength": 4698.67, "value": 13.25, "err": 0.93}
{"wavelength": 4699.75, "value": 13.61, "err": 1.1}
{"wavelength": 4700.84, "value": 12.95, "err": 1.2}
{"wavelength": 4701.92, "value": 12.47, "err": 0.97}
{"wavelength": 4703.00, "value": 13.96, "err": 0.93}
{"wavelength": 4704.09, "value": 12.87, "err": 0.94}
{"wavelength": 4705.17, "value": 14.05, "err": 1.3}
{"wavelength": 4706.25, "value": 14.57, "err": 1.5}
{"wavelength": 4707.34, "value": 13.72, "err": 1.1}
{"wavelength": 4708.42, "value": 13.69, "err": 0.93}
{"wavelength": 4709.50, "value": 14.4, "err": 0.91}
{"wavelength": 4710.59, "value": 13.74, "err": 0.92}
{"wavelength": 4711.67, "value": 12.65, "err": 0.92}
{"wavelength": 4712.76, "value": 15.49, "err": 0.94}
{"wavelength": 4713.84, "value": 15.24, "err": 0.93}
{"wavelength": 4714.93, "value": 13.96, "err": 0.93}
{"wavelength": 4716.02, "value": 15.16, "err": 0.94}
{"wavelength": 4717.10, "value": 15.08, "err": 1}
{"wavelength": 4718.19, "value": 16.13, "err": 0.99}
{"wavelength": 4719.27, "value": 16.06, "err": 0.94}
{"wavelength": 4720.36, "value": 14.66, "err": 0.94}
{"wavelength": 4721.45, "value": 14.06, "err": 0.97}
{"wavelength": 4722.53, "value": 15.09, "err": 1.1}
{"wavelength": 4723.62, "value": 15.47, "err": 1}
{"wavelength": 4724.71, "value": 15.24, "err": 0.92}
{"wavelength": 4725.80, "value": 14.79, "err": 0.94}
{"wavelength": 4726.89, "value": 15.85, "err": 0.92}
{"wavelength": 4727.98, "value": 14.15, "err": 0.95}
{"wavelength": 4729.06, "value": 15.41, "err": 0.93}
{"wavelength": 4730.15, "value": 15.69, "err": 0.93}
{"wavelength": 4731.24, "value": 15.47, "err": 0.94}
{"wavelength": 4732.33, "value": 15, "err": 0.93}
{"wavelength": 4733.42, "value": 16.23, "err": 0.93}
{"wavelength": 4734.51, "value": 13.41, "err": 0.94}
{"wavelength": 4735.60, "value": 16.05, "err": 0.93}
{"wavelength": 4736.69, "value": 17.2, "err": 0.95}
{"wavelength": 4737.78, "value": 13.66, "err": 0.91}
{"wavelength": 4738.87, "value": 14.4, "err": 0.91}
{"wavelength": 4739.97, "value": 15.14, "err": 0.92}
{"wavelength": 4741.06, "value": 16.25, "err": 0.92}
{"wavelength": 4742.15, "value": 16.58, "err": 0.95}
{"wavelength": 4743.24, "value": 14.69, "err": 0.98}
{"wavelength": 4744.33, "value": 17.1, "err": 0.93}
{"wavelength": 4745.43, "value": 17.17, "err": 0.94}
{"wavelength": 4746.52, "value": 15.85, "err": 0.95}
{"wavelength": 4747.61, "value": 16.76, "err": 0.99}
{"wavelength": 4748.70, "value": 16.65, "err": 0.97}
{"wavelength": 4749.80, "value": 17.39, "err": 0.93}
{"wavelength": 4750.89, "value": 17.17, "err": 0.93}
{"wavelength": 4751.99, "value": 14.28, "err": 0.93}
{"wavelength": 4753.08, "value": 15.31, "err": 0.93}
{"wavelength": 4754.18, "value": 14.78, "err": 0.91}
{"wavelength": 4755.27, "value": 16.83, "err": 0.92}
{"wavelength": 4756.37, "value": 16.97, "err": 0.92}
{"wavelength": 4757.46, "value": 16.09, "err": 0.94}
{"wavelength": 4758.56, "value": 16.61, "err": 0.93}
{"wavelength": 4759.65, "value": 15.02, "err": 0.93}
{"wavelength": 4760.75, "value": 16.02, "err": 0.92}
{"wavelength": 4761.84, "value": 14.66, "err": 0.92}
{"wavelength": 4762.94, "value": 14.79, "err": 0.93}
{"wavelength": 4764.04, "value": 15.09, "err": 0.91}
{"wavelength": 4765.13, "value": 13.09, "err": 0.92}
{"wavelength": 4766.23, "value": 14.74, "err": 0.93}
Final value 9.3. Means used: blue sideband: 16.1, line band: 14.4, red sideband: 16.2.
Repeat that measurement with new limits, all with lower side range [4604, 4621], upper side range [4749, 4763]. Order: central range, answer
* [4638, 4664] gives 2.16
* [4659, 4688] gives 2.60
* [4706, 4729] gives 1.59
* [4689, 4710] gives 2.32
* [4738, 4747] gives 0.03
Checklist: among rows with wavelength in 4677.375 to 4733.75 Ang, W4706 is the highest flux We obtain 16.23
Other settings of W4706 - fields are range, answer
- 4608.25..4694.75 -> 17.94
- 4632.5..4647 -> 16.76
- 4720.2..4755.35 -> 17.39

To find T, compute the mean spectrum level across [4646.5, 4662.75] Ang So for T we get 14.6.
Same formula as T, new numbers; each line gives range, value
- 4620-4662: 15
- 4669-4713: 14.2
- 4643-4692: 14.3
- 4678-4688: 14.5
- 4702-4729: 14.6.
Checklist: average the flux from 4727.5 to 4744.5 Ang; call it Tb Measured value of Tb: 15.4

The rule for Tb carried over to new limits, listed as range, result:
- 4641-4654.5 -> 14.1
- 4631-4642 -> 15.3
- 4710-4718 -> 14.5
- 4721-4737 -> 15.3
